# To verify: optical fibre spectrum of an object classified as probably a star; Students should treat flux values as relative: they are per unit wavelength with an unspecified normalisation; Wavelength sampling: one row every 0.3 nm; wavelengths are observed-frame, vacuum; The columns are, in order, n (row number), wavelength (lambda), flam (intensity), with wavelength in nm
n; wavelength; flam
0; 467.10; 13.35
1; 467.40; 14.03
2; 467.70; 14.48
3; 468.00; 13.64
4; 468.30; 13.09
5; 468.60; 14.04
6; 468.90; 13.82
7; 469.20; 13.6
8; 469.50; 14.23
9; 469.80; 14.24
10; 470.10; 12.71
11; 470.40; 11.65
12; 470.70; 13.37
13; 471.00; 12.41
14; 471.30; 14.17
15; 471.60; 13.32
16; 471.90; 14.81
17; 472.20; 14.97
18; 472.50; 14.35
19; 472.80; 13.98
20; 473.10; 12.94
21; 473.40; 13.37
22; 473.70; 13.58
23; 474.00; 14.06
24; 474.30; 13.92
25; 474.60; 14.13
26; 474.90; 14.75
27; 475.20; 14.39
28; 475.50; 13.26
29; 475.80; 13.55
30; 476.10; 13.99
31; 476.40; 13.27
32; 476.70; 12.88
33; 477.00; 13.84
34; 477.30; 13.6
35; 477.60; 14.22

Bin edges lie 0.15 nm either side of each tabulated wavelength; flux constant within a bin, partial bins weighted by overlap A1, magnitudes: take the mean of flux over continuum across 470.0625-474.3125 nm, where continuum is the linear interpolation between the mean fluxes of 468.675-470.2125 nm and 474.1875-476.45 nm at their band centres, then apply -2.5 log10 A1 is 0.020 mag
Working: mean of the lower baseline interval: 13.8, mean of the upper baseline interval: 13.9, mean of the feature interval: 13.6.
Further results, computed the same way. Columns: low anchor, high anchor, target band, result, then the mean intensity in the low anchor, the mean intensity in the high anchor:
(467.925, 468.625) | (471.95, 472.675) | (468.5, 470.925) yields 0.04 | 13.5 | 14.7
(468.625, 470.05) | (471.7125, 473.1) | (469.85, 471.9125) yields 0.08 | 13.9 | 14.3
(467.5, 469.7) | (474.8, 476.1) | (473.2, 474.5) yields 0.02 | 13.9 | 14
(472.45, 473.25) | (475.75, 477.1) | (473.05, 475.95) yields -0.02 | 13.7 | 13.5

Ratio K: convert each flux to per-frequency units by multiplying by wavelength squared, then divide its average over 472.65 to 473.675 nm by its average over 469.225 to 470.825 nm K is 1.0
